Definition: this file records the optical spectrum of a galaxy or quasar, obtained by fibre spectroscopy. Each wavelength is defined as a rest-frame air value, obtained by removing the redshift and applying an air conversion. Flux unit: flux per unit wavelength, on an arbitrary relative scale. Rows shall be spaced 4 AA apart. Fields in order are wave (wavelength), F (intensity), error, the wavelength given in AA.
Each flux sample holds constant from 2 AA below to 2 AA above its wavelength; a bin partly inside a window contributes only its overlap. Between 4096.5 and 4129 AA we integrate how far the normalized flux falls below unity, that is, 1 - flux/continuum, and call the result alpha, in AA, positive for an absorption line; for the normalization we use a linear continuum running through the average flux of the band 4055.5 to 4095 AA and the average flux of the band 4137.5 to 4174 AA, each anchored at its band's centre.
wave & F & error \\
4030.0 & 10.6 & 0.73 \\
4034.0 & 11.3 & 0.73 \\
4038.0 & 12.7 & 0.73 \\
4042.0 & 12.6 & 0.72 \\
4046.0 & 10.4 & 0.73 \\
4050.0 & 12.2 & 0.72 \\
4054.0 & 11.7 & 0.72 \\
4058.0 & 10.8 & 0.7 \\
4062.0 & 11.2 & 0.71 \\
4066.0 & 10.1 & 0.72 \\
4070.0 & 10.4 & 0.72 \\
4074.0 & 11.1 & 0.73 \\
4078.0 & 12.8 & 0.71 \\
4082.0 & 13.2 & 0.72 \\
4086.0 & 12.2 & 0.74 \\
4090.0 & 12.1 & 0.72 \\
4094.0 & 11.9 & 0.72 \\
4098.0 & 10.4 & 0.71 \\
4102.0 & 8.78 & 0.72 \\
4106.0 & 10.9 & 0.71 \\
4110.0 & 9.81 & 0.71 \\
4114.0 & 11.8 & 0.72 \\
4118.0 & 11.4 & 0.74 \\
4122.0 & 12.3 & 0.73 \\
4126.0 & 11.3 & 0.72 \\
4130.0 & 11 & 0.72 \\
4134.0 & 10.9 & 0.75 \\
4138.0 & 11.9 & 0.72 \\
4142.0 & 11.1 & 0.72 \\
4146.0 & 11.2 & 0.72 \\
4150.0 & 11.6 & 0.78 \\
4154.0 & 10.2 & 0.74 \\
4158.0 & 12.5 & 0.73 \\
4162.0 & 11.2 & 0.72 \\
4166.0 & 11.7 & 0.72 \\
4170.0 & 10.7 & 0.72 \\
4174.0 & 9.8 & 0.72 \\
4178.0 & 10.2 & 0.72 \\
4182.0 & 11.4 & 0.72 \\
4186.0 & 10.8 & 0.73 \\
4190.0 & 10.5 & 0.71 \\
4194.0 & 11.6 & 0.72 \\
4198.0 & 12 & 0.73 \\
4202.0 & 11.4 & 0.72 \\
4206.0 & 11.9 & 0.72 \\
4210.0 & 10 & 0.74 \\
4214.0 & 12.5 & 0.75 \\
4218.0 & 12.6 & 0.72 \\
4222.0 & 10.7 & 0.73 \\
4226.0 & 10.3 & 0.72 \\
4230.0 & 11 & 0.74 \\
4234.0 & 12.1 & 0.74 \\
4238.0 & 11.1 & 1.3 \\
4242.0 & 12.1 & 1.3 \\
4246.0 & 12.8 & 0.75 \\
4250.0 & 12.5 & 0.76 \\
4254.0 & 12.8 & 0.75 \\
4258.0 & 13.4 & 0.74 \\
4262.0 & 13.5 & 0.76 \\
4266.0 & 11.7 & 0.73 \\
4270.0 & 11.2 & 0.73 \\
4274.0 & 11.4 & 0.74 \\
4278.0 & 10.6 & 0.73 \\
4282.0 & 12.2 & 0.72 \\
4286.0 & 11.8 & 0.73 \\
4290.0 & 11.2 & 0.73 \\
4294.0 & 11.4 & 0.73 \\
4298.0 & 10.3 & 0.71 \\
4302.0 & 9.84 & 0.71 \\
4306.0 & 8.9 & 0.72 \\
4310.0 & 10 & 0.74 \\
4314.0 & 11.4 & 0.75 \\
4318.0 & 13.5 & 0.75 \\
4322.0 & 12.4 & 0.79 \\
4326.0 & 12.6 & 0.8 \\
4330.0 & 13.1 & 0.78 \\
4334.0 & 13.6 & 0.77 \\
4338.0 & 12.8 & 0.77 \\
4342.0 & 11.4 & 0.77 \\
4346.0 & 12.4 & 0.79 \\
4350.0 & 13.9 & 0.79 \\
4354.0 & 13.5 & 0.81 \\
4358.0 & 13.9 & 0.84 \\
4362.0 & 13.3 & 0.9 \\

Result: 1.6 AA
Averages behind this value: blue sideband 11.6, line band 10.8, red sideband 11.2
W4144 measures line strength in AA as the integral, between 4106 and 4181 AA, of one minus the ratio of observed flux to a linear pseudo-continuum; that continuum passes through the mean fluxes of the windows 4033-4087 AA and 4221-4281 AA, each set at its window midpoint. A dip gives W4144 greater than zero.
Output 3.7 AA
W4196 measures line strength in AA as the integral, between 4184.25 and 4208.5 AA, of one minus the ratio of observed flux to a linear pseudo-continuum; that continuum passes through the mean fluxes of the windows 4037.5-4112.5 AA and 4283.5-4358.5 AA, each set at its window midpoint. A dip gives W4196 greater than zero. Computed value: 0.6 AA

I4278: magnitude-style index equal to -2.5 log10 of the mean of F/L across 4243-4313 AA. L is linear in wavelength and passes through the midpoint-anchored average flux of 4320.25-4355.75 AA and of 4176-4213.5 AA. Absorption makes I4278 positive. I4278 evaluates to 0.06 mag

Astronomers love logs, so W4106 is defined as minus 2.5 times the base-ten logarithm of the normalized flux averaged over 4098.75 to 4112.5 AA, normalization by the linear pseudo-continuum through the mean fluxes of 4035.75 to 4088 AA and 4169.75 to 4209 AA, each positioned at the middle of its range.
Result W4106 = 0.15 mag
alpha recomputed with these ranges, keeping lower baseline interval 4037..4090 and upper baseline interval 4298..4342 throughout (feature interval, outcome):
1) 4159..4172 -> 0.4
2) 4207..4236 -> 0.9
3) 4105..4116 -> 0.8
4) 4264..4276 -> 0.3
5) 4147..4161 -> 0.3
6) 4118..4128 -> 0.0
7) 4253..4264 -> -1.5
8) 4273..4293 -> 0.5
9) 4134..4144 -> 0.2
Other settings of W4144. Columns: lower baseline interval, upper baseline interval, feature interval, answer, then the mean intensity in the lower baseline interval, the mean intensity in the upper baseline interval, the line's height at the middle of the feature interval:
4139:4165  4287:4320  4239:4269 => -4.3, 11.3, 10.8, 11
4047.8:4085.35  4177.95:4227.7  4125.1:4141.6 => 0.2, 11.5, 11.3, 11.4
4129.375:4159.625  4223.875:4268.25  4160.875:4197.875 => 2.1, 11.3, 12.1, 11.6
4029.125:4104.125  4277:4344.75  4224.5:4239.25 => 0.5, 11.4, 11.6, 11.5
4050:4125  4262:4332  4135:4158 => 0.1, 11.3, 11.4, 11.3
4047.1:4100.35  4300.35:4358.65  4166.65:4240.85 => 4.3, 11.5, 12.2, 11.9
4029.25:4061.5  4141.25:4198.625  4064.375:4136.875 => 0.6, 11.6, 11.1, 11.3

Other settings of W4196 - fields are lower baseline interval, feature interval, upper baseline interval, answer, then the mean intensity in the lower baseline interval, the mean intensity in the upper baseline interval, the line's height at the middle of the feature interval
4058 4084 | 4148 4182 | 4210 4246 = 1.4 AA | 11.4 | 11.5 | 11.5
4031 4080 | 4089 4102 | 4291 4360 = 0.6 AA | 11.4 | 12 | 11.5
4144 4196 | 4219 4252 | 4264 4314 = -2.0 AA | 11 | 10.9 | 11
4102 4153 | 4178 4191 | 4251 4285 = 0.8 AA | 11.1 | 12.1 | 11.5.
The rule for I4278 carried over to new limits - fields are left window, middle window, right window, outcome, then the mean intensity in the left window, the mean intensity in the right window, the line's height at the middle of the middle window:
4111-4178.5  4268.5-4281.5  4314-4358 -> 0.11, 11.2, 12.9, 12.4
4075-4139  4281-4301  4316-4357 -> 0.13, 11.4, 12.9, 12.6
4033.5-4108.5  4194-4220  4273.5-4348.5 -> -0.02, 11.4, 11.6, 11.5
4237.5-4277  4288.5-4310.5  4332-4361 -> 0.23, 12.3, 13.1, 12.6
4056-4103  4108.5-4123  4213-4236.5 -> 0.00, 11.3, 11.5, 11.3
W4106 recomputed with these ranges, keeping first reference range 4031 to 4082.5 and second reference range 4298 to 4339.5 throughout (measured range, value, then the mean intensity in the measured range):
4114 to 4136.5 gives 0.01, 11.4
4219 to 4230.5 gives 0.08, 10.8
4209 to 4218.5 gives -0.01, 11.7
